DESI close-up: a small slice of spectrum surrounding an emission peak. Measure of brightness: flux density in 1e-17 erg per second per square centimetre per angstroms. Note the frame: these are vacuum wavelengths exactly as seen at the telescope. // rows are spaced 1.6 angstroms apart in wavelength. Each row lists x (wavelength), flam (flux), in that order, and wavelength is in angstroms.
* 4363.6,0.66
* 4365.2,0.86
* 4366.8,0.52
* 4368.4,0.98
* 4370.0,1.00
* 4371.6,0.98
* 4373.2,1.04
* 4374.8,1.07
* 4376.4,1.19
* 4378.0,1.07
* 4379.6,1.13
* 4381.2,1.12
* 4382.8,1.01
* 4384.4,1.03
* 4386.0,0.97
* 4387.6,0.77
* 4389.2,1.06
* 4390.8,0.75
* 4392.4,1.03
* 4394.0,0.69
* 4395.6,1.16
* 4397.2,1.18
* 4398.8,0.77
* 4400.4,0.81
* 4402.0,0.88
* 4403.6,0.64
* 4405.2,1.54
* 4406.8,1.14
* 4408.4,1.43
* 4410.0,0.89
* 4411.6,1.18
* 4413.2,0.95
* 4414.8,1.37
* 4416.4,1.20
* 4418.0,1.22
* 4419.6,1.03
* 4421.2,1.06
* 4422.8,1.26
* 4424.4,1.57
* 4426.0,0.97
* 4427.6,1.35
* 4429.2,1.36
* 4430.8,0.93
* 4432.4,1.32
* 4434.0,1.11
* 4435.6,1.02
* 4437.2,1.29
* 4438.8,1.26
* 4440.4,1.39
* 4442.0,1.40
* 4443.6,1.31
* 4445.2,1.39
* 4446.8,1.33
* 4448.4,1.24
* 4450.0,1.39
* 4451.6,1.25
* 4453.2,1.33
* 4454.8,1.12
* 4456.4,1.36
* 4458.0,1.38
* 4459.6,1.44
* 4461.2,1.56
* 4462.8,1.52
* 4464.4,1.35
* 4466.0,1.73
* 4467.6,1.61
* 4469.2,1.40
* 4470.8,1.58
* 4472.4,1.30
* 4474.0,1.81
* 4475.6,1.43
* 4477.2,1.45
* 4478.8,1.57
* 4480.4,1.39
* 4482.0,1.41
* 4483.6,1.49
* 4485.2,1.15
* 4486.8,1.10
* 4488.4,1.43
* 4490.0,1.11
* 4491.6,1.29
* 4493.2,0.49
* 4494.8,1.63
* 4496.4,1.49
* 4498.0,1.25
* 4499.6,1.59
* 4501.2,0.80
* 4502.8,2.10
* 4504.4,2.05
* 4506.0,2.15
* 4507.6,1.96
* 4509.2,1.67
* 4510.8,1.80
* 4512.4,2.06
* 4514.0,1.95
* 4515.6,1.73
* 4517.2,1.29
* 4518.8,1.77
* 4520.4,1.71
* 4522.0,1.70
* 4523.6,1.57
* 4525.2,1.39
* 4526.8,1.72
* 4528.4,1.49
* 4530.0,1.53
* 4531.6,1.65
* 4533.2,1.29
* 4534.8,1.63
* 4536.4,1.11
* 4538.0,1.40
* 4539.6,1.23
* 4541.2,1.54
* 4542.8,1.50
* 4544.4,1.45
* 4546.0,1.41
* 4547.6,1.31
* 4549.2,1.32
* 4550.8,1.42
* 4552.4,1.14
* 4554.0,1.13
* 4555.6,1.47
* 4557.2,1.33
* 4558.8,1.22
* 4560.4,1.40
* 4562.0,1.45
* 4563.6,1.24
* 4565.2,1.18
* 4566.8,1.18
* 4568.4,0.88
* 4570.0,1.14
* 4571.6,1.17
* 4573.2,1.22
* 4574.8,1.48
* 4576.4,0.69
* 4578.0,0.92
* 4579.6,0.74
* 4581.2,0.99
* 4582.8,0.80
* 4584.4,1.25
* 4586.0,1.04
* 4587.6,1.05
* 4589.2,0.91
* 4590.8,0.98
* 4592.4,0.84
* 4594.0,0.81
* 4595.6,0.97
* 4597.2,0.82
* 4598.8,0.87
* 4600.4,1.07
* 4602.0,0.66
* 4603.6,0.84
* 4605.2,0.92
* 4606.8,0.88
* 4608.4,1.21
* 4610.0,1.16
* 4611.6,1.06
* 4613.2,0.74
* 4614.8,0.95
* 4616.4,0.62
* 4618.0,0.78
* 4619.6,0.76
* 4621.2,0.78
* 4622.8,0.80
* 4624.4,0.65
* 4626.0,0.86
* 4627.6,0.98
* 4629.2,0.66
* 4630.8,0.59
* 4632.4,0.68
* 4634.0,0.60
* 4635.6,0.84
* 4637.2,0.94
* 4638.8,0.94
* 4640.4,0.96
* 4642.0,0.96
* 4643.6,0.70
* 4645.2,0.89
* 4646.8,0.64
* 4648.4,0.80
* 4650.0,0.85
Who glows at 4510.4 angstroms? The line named C IV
